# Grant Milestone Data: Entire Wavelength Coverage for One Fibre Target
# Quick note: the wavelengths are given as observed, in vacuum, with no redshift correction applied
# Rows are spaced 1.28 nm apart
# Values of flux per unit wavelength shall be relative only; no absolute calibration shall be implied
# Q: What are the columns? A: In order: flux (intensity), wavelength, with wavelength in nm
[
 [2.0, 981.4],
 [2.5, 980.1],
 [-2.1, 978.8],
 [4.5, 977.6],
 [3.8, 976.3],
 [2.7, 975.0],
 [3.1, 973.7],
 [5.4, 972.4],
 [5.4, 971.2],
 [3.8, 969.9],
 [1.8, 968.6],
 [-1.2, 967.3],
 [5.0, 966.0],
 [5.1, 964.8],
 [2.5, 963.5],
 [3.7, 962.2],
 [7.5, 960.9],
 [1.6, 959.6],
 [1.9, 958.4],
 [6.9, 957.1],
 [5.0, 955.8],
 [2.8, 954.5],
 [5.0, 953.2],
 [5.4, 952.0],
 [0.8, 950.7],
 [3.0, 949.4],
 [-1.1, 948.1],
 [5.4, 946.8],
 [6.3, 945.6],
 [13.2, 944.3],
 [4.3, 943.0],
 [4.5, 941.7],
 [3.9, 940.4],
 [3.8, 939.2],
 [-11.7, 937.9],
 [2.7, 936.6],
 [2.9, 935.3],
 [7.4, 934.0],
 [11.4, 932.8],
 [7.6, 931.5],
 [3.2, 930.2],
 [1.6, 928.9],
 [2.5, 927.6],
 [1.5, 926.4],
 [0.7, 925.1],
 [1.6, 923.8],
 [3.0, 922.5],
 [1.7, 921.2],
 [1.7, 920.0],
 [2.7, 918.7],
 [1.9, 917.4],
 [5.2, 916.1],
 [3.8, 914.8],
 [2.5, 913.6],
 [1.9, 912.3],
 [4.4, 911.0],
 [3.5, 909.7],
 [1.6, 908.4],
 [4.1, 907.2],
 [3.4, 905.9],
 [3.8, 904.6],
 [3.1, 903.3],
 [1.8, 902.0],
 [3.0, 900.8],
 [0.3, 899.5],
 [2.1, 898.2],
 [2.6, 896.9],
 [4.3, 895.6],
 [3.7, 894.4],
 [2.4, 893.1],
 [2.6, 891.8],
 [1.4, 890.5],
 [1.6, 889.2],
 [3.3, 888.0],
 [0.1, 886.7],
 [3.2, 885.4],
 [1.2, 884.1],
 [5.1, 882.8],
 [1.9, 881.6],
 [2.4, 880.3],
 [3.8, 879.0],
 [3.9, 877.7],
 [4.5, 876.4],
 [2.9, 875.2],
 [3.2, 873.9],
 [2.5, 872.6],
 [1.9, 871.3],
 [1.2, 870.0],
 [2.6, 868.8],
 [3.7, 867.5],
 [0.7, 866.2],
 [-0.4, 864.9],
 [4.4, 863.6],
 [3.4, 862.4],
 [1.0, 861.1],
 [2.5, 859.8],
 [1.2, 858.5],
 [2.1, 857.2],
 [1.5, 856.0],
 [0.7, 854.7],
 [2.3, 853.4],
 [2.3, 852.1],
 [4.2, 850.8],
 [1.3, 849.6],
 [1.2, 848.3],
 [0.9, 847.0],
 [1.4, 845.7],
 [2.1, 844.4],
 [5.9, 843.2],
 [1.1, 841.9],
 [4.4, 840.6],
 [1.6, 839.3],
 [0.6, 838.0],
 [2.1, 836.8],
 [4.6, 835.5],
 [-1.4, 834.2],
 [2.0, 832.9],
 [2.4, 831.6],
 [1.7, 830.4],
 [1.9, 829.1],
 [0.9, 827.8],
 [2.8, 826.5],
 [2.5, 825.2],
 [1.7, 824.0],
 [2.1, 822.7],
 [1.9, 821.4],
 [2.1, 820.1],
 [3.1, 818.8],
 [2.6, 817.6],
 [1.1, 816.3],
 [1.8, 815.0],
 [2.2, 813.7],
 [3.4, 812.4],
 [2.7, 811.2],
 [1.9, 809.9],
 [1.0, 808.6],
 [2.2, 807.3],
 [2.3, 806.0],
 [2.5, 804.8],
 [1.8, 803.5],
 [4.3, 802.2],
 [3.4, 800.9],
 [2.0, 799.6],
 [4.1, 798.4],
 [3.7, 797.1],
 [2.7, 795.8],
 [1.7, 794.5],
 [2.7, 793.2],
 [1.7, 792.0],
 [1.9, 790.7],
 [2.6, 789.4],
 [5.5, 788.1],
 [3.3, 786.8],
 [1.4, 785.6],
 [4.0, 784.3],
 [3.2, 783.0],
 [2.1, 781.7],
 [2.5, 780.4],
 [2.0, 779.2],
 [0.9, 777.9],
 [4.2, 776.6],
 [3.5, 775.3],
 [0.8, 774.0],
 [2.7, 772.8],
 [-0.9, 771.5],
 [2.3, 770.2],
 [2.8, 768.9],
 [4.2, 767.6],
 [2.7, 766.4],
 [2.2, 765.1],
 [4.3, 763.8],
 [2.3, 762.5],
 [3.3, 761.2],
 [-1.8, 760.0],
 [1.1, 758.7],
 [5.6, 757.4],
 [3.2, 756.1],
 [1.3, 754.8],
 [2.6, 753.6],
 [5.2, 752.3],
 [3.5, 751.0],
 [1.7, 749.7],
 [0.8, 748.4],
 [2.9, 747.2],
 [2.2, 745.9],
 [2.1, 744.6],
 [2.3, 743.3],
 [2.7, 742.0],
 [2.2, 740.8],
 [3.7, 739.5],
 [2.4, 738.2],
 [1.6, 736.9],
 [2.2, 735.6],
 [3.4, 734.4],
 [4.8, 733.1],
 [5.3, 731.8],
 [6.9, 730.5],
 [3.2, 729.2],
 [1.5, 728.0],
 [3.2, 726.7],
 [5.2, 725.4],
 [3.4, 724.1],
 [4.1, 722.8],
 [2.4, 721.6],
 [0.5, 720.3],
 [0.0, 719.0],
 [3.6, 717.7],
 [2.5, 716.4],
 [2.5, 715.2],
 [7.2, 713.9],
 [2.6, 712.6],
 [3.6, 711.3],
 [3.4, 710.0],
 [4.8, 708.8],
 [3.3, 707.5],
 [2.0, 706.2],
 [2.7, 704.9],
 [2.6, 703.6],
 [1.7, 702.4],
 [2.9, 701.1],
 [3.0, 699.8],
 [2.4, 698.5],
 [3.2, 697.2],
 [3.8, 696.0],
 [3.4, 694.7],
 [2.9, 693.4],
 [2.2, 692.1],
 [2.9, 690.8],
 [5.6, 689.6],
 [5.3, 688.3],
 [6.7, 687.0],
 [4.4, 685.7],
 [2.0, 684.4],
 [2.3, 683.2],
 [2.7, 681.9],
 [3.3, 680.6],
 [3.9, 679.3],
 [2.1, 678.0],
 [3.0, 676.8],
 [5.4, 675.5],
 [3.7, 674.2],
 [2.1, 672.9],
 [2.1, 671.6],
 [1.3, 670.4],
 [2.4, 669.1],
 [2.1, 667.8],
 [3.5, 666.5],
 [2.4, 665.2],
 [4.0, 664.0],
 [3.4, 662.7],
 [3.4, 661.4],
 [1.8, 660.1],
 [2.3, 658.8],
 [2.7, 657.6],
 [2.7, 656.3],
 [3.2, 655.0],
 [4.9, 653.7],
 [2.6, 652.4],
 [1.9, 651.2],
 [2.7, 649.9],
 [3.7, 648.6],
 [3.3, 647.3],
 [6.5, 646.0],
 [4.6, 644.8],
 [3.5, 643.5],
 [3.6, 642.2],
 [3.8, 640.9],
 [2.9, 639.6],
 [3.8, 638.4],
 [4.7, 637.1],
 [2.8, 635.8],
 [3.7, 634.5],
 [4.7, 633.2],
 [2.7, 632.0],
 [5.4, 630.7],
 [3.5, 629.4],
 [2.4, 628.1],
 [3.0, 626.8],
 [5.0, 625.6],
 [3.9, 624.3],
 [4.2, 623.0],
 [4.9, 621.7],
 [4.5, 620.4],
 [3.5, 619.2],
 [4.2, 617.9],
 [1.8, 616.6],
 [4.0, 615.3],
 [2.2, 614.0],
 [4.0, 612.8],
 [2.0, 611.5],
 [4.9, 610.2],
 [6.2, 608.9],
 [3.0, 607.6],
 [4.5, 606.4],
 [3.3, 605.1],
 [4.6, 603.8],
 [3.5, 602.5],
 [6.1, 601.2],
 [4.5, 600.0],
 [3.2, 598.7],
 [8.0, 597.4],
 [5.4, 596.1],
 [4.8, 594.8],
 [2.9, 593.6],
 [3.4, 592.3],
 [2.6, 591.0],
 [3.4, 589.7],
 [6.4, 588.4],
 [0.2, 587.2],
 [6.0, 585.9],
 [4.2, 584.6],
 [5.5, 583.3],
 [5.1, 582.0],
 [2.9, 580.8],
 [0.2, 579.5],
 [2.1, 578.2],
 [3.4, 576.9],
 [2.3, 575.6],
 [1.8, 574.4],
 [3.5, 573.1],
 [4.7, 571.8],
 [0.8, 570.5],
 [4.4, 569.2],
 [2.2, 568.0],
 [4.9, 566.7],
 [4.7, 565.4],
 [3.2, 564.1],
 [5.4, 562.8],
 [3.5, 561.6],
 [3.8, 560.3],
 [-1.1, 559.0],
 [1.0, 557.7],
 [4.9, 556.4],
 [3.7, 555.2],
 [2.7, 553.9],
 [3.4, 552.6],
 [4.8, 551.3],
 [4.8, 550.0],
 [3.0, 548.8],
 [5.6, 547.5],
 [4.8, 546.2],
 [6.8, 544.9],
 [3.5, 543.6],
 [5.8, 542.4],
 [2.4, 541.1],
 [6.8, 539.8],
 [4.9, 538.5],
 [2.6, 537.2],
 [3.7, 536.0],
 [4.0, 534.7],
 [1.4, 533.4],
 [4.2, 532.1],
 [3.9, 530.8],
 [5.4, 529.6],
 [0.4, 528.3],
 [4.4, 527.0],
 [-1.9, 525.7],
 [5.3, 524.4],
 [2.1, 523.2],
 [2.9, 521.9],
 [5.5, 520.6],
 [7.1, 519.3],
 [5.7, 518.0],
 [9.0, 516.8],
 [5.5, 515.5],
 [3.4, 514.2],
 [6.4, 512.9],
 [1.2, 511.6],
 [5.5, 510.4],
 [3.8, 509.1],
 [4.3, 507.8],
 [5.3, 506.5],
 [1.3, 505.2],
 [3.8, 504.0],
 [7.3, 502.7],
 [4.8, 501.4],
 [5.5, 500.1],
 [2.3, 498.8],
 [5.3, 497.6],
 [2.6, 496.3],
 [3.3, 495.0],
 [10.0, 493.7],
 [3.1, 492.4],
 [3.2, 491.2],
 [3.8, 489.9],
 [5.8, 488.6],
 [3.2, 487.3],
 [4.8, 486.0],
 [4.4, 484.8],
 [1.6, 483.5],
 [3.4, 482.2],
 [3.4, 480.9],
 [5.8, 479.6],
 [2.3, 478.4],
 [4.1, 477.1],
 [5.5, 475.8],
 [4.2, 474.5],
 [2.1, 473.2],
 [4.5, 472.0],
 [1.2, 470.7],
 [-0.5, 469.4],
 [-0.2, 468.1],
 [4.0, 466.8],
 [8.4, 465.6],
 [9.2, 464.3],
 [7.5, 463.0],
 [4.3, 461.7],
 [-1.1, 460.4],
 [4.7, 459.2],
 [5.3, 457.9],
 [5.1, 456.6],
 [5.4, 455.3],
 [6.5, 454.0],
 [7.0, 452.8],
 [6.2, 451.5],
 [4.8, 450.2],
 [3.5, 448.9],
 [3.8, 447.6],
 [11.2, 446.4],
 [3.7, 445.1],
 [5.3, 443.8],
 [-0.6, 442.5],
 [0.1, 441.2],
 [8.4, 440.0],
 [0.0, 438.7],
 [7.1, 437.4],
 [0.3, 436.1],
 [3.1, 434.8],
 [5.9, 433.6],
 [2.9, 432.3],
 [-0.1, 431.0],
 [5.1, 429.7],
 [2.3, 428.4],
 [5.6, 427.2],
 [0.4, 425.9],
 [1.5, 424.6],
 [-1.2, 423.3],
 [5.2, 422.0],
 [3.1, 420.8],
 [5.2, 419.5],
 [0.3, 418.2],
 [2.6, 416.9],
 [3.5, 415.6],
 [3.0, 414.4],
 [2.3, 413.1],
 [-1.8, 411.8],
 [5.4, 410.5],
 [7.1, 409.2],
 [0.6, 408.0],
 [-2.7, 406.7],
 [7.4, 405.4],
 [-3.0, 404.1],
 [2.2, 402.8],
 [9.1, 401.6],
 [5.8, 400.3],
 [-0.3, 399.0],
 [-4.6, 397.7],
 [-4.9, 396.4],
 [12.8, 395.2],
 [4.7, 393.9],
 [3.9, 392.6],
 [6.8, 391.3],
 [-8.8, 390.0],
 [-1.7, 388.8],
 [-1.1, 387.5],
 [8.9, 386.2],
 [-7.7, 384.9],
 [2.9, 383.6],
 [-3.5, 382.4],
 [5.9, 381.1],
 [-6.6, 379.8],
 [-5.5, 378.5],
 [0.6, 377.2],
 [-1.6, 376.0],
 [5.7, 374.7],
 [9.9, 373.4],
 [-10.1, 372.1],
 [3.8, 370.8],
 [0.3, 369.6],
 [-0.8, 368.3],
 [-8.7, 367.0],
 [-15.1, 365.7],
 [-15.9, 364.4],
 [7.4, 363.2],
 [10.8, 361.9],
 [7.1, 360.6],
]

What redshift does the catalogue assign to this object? 0.087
